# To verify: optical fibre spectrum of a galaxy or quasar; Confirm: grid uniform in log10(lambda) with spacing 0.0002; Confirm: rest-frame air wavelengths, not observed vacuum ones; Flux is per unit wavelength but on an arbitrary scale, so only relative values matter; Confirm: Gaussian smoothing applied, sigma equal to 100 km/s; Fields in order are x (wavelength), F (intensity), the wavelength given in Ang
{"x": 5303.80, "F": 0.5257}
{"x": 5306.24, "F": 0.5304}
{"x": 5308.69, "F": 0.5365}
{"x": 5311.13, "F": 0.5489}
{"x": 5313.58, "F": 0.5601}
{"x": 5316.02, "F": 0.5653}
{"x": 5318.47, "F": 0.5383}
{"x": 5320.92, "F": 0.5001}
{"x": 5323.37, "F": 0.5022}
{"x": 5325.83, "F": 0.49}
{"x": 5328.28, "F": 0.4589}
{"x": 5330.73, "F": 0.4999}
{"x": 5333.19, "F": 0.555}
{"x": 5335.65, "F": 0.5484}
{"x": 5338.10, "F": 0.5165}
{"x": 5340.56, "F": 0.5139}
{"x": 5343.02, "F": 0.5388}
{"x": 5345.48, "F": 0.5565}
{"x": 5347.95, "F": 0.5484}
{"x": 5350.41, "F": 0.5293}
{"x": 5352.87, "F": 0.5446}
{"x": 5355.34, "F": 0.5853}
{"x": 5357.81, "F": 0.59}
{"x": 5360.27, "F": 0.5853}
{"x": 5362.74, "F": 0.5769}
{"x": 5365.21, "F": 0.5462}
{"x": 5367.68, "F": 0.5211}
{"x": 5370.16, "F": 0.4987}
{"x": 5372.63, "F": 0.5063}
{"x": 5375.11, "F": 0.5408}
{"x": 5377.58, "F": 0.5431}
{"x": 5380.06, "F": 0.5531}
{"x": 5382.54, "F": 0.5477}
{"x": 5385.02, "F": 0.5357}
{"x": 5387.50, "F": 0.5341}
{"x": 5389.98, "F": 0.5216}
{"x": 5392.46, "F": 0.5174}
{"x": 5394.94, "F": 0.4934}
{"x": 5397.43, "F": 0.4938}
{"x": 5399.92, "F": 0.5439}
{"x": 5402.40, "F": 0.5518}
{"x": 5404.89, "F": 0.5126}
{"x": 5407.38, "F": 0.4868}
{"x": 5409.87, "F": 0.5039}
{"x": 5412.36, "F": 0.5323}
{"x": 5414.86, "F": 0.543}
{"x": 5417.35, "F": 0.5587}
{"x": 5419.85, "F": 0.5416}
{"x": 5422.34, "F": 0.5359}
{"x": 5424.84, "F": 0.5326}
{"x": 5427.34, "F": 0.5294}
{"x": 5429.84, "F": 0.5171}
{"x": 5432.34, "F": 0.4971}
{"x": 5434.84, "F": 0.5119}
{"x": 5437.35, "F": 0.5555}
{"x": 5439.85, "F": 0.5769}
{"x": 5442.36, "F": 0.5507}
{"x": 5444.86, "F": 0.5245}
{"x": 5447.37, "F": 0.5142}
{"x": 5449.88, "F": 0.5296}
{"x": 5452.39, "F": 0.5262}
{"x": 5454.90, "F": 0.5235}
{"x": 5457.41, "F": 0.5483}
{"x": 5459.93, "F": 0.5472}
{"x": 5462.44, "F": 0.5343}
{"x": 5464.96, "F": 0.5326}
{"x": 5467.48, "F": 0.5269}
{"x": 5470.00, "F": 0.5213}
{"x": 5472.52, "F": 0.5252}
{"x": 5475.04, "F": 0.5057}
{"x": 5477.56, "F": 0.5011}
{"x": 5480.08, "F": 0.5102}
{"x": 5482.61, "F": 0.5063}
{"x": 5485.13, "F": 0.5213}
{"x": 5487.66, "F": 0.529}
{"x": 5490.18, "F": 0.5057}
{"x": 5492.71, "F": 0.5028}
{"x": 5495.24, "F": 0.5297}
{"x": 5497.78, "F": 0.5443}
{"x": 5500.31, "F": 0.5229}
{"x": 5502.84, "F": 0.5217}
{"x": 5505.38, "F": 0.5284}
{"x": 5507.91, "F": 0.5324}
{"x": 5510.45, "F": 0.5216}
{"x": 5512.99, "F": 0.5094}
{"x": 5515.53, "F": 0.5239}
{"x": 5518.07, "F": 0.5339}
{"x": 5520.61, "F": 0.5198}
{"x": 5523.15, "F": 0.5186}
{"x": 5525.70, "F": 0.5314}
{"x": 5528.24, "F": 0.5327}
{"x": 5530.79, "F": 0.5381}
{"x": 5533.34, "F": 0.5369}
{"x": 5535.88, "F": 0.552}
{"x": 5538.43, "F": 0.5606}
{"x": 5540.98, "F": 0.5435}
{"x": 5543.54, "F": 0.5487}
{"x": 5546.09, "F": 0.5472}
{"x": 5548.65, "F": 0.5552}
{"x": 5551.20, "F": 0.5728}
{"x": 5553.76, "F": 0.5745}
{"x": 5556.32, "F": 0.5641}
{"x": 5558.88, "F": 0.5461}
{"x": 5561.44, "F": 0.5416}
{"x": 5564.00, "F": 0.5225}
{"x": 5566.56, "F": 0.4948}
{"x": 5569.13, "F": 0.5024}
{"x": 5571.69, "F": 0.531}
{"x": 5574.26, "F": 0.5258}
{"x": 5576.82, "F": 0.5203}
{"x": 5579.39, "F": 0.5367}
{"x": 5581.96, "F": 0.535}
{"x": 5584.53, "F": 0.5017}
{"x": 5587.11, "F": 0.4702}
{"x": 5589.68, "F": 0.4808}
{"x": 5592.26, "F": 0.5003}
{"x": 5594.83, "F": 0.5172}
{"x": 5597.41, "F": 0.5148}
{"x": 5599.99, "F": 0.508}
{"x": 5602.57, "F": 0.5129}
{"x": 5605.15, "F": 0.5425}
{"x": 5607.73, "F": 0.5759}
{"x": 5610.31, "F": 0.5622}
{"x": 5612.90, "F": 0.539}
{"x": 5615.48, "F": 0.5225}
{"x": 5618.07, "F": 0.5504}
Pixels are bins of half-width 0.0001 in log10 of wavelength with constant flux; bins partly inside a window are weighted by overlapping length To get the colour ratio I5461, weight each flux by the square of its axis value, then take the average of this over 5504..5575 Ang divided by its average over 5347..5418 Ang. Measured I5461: 1.06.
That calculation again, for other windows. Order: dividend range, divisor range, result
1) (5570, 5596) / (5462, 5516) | 1.02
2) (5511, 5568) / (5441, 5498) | 1.06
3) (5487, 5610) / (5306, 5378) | 1.07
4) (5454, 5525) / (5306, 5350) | 1.05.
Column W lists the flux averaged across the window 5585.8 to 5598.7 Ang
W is 0.496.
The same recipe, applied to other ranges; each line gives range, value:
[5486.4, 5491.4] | 0.518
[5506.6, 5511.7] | 0.527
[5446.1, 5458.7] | 0.528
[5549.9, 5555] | 0.574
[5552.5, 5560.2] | 0.561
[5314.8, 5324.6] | 0.526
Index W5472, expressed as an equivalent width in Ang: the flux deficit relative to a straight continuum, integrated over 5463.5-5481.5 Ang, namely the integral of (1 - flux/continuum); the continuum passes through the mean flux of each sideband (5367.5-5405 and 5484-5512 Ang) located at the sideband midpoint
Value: 0.2 Ang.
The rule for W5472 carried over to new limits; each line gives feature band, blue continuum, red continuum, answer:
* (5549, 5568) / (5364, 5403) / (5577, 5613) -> -0.9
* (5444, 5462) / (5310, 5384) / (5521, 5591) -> 0.1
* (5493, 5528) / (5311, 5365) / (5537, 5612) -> 0.5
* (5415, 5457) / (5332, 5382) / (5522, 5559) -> 1.0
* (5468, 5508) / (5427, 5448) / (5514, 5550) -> 1.2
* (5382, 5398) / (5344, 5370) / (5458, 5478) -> 0.8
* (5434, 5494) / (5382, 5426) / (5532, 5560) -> 1.3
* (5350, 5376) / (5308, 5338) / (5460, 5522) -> -1.2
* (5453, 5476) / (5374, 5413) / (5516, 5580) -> 0.1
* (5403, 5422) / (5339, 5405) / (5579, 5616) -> 0.3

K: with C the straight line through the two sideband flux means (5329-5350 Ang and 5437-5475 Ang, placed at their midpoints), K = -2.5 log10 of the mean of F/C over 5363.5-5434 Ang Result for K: 0.014 mag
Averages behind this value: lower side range 0.533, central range 0.527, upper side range 0.534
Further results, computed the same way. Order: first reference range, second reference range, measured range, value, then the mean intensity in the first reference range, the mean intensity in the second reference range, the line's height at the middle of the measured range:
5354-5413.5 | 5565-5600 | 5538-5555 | -0.09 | 0.534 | 0.51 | 0.514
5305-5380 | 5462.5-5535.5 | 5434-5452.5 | -0.02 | 0.536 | 0.523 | 0.528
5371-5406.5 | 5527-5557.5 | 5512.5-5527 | 0.05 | 0.528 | 0.552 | 0.549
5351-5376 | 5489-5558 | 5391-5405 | 0.05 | 0.549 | 0.536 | 0.546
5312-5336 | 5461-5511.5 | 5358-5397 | -0.03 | 0.521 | 0.521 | 0.521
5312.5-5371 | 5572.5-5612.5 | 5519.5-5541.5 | -0.03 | 0.536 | 0.521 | 0.525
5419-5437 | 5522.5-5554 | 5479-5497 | 0.04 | 0.525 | 0.547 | 0.537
